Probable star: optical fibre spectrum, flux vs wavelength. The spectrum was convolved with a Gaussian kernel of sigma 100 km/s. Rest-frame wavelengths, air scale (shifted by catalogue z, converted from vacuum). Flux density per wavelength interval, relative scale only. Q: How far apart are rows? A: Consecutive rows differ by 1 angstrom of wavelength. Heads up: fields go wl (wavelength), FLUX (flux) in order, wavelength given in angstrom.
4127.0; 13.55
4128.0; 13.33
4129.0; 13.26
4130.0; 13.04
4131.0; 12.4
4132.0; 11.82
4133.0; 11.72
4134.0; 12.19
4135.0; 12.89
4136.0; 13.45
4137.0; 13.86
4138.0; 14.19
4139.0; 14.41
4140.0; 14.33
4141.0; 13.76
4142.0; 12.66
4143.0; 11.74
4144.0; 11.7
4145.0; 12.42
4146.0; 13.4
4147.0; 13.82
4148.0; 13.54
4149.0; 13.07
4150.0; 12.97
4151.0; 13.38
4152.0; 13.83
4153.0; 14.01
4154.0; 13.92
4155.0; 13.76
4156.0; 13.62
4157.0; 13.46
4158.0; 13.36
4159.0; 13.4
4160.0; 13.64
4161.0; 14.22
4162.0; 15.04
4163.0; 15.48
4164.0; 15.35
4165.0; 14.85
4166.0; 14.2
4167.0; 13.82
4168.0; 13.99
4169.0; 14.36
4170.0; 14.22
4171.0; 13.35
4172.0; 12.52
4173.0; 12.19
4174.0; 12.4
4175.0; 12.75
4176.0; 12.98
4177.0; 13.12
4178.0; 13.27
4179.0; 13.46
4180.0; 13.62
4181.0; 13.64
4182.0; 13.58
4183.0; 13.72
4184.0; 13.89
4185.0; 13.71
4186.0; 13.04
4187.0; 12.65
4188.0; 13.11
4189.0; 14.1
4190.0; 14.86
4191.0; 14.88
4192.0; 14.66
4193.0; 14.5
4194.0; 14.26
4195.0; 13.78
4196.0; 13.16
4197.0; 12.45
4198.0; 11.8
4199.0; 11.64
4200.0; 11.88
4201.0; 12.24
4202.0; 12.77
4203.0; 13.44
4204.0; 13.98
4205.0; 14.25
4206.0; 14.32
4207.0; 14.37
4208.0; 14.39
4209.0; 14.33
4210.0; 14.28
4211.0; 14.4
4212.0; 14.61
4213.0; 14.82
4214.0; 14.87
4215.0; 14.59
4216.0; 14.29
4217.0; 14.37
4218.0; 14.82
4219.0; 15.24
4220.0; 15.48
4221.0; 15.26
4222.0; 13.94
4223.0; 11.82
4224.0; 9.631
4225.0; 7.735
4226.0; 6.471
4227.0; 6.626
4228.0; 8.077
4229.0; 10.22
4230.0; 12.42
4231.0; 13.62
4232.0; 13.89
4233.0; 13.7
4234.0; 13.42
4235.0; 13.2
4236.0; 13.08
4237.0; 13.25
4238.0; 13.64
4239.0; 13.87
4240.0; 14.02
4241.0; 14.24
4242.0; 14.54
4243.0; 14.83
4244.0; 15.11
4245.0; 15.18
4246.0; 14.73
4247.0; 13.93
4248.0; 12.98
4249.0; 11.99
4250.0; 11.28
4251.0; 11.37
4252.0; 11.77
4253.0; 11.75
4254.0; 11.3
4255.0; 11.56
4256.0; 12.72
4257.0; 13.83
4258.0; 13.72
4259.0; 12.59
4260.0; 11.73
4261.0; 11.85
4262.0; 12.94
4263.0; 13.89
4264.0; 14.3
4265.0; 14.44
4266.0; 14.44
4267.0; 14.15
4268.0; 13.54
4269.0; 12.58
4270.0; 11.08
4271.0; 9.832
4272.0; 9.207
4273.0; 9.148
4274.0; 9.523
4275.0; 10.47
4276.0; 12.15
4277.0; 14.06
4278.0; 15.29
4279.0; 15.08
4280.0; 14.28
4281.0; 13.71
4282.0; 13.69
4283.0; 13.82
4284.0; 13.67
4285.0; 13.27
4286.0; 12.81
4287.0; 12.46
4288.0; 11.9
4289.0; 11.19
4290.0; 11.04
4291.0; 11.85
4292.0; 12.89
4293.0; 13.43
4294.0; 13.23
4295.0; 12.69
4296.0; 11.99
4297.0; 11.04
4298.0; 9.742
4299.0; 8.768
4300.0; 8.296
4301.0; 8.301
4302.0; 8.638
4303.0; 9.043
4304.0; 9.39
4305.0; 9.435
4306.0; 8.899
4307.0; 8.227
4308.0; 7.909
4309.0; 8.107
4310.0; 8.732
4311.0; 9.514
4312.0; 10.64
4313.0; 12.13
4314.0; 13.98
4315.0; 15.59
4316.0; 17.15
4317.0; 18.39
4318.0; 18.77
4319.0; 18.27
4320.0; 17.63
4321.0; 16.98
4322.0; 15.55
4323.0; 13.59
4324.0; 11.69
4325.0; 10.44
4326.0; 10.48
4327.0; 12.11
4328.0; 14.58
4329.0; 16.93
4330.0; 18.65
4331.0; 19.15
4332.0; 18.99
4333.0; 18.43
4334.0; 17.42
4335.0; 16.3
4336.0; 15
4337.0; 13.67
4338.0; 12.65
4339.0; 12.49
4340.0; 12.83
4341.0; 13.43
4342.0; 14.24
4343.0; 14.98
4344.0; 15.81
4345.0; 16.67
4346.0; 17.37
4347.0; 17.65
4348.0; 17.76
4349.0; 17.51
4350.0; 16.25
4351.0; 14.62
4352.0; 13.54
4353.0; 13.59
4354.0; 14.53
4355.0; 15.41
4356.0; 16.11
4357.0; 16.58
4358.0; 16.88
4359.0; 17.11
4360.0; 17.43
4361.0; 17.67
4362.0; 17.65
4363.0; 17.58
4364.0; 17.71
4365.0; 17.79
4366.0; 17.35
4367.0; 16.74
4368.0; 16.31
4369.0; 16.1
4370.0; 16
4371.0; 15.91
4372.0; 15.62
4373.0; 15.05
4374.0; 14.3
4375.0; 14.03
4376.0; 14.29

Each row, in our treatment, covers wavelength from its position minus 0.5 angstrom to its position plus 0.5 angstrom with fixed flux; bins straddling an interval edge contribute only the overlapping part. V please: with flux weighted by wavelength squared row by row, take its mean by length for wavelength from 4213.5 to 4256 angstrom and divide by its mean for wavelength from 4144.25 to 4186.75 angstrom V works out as 0.97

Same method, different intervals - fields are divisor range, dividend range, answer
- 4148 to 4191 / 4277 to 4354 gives 1.06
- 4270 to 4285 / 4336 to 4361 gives 1.28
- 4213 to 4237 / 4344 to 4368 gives 1.41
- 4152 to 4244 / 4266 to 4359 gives 1.06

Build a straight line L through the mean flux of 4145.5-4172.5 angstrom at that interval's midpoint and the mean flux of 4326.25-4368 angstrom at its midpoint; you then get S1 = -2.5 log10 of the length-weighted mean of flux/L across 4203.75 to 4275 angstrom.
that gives 0.15 mag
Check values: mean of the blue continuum 13.9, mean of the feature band 12.9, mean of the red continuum 16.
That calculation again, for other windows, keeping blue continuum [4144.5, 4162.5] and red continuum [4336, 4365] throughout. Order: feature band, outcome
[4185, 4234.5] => 0.08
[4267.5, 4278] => 0.29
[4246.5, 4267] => 0.16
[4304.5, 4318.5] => 0.27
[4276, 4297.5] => 0.16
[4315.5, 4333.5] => -0.04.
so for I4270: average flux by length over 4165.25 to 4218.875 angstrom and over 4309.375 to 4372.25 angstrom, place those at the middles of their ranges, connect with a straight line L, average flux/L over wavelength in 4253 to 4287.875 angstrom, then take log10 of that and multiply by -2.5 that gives 0.15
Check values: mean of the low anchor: 13.7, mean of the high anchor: 15.5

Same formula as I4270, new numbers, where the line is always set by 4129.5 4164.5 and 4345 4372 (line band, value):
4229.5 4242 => 0.09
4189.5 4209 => 0.05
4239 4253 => 0.11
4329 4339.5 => -0.01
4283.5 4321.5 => 0.29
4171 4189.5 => 0.06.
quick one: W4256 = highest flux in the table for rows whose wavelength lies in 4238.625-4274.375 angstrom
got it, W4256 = 15.18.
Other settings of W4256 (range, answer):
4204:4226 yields 15.48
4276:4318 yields 18.77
